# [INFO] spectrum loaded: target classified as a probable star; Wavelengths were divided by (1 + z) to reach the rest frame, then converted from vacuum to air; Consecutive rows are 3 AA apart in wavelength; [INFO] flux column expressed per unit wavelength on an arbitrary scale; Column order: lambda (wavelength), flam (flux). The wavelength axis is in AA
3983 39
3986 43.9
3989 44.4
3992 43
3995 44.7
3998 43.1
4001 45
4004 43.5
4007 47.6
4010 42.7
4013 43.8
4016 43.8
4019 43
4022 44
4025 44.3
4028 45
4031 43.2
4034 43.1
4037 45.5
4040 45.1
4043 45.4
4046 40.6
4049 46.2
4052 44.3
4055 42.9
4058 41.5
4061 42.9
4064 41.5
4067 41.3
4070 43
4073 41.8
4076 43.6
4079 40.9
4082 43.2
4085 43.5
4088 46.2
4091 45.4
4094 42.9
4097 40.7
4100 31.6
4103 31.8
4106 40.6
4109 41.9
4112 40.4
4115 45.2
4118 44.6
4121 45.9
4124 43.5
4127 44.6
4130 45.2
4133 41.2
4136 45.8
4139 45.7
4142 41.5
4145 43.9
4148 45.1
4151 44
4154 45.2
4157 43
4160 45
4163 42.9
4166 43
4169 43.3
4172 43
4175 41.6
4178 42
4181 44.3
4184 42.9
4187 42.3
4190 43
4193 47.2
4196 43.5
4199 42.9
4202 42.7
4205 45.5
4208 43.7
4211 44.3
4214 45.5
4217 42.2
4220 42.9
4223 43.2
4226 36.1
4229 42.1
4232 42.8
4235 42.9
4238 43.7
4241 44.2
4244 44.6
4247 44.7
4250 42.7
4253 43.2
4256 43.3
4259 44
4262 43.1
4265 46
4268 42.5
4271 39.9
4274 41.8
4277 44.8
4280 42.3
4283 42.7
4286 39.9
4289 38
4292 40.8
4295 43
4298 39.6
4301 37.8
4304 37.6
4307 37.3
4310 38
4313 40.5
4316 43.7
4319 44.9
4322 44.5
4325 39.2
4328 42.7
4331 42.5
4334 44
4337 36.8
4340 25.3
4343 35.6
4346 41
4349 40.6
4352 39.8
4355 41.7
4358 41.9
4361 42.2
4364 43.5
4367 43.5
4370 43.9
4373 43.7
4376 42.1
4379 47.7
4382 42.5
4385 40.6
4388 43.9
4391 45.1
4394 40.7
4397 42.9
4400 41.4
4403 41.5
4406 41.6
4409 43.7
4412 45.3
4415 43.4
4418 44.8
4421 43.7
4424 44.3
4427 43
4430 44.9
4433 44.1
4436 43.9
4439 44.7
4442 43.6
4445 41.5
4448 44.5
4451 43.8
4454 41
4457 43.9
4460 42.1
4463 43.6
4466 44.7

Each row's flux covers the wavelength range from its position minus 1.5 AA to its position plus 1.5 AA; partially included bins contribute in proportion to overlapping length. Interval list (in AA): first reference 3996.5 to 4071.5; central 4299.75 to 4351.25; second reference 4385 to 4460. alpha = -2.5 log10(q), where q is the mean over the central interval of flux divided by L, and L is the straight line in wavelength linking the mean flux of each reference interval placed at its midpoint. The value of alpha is 0.10 mag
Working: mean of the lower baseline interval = 43.7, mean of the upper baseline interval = 43.3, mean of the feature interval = 39.5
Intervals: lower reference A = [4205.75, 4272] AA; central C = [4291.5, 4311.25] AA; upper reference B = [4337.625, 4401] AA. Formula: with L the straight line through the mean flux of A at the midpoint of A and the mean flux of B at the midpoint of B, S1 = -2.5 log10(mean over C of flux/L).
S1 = 0.09 mag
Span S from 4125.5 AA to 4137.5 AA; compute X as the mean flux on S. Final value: 44.2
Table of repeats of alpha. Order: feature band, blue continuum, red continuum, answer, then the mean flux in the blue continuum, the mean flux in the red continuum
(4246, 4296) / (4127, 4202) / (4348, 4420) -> 0.02 mag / 43.6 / 42.9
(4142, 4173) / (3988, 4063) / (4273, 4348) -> -0.04 mag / 43.9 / 40.2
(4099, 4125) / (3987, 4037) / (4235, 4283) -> 0.08 mag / 44.1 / 43.4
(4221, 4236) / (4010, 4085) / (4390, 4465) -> 0.05 mag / 43.3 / 43.3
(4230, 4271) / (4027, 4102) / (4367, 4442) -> -0.01 mag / 42.8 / 43.5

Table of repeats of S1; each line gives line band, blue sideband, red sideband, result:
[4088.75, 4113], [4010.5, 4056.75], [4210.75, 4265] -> 0.11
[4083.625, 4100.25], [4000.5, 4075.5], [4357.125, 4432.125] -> 0.03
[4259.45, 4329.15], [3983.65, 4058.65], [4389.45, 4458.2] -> 0.06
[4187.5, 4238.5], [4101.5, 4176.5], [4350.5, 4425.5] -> 0.00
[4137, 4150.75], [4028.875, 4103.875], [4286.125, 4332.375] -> -0.06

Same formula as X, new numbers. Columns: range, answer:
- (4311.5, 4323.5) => 43.4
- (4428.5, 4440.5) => 44.4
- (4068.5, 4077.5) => 42.8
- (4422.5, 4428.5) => 43.6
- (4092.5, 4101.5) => 38.4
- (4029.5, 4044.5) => 44.5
